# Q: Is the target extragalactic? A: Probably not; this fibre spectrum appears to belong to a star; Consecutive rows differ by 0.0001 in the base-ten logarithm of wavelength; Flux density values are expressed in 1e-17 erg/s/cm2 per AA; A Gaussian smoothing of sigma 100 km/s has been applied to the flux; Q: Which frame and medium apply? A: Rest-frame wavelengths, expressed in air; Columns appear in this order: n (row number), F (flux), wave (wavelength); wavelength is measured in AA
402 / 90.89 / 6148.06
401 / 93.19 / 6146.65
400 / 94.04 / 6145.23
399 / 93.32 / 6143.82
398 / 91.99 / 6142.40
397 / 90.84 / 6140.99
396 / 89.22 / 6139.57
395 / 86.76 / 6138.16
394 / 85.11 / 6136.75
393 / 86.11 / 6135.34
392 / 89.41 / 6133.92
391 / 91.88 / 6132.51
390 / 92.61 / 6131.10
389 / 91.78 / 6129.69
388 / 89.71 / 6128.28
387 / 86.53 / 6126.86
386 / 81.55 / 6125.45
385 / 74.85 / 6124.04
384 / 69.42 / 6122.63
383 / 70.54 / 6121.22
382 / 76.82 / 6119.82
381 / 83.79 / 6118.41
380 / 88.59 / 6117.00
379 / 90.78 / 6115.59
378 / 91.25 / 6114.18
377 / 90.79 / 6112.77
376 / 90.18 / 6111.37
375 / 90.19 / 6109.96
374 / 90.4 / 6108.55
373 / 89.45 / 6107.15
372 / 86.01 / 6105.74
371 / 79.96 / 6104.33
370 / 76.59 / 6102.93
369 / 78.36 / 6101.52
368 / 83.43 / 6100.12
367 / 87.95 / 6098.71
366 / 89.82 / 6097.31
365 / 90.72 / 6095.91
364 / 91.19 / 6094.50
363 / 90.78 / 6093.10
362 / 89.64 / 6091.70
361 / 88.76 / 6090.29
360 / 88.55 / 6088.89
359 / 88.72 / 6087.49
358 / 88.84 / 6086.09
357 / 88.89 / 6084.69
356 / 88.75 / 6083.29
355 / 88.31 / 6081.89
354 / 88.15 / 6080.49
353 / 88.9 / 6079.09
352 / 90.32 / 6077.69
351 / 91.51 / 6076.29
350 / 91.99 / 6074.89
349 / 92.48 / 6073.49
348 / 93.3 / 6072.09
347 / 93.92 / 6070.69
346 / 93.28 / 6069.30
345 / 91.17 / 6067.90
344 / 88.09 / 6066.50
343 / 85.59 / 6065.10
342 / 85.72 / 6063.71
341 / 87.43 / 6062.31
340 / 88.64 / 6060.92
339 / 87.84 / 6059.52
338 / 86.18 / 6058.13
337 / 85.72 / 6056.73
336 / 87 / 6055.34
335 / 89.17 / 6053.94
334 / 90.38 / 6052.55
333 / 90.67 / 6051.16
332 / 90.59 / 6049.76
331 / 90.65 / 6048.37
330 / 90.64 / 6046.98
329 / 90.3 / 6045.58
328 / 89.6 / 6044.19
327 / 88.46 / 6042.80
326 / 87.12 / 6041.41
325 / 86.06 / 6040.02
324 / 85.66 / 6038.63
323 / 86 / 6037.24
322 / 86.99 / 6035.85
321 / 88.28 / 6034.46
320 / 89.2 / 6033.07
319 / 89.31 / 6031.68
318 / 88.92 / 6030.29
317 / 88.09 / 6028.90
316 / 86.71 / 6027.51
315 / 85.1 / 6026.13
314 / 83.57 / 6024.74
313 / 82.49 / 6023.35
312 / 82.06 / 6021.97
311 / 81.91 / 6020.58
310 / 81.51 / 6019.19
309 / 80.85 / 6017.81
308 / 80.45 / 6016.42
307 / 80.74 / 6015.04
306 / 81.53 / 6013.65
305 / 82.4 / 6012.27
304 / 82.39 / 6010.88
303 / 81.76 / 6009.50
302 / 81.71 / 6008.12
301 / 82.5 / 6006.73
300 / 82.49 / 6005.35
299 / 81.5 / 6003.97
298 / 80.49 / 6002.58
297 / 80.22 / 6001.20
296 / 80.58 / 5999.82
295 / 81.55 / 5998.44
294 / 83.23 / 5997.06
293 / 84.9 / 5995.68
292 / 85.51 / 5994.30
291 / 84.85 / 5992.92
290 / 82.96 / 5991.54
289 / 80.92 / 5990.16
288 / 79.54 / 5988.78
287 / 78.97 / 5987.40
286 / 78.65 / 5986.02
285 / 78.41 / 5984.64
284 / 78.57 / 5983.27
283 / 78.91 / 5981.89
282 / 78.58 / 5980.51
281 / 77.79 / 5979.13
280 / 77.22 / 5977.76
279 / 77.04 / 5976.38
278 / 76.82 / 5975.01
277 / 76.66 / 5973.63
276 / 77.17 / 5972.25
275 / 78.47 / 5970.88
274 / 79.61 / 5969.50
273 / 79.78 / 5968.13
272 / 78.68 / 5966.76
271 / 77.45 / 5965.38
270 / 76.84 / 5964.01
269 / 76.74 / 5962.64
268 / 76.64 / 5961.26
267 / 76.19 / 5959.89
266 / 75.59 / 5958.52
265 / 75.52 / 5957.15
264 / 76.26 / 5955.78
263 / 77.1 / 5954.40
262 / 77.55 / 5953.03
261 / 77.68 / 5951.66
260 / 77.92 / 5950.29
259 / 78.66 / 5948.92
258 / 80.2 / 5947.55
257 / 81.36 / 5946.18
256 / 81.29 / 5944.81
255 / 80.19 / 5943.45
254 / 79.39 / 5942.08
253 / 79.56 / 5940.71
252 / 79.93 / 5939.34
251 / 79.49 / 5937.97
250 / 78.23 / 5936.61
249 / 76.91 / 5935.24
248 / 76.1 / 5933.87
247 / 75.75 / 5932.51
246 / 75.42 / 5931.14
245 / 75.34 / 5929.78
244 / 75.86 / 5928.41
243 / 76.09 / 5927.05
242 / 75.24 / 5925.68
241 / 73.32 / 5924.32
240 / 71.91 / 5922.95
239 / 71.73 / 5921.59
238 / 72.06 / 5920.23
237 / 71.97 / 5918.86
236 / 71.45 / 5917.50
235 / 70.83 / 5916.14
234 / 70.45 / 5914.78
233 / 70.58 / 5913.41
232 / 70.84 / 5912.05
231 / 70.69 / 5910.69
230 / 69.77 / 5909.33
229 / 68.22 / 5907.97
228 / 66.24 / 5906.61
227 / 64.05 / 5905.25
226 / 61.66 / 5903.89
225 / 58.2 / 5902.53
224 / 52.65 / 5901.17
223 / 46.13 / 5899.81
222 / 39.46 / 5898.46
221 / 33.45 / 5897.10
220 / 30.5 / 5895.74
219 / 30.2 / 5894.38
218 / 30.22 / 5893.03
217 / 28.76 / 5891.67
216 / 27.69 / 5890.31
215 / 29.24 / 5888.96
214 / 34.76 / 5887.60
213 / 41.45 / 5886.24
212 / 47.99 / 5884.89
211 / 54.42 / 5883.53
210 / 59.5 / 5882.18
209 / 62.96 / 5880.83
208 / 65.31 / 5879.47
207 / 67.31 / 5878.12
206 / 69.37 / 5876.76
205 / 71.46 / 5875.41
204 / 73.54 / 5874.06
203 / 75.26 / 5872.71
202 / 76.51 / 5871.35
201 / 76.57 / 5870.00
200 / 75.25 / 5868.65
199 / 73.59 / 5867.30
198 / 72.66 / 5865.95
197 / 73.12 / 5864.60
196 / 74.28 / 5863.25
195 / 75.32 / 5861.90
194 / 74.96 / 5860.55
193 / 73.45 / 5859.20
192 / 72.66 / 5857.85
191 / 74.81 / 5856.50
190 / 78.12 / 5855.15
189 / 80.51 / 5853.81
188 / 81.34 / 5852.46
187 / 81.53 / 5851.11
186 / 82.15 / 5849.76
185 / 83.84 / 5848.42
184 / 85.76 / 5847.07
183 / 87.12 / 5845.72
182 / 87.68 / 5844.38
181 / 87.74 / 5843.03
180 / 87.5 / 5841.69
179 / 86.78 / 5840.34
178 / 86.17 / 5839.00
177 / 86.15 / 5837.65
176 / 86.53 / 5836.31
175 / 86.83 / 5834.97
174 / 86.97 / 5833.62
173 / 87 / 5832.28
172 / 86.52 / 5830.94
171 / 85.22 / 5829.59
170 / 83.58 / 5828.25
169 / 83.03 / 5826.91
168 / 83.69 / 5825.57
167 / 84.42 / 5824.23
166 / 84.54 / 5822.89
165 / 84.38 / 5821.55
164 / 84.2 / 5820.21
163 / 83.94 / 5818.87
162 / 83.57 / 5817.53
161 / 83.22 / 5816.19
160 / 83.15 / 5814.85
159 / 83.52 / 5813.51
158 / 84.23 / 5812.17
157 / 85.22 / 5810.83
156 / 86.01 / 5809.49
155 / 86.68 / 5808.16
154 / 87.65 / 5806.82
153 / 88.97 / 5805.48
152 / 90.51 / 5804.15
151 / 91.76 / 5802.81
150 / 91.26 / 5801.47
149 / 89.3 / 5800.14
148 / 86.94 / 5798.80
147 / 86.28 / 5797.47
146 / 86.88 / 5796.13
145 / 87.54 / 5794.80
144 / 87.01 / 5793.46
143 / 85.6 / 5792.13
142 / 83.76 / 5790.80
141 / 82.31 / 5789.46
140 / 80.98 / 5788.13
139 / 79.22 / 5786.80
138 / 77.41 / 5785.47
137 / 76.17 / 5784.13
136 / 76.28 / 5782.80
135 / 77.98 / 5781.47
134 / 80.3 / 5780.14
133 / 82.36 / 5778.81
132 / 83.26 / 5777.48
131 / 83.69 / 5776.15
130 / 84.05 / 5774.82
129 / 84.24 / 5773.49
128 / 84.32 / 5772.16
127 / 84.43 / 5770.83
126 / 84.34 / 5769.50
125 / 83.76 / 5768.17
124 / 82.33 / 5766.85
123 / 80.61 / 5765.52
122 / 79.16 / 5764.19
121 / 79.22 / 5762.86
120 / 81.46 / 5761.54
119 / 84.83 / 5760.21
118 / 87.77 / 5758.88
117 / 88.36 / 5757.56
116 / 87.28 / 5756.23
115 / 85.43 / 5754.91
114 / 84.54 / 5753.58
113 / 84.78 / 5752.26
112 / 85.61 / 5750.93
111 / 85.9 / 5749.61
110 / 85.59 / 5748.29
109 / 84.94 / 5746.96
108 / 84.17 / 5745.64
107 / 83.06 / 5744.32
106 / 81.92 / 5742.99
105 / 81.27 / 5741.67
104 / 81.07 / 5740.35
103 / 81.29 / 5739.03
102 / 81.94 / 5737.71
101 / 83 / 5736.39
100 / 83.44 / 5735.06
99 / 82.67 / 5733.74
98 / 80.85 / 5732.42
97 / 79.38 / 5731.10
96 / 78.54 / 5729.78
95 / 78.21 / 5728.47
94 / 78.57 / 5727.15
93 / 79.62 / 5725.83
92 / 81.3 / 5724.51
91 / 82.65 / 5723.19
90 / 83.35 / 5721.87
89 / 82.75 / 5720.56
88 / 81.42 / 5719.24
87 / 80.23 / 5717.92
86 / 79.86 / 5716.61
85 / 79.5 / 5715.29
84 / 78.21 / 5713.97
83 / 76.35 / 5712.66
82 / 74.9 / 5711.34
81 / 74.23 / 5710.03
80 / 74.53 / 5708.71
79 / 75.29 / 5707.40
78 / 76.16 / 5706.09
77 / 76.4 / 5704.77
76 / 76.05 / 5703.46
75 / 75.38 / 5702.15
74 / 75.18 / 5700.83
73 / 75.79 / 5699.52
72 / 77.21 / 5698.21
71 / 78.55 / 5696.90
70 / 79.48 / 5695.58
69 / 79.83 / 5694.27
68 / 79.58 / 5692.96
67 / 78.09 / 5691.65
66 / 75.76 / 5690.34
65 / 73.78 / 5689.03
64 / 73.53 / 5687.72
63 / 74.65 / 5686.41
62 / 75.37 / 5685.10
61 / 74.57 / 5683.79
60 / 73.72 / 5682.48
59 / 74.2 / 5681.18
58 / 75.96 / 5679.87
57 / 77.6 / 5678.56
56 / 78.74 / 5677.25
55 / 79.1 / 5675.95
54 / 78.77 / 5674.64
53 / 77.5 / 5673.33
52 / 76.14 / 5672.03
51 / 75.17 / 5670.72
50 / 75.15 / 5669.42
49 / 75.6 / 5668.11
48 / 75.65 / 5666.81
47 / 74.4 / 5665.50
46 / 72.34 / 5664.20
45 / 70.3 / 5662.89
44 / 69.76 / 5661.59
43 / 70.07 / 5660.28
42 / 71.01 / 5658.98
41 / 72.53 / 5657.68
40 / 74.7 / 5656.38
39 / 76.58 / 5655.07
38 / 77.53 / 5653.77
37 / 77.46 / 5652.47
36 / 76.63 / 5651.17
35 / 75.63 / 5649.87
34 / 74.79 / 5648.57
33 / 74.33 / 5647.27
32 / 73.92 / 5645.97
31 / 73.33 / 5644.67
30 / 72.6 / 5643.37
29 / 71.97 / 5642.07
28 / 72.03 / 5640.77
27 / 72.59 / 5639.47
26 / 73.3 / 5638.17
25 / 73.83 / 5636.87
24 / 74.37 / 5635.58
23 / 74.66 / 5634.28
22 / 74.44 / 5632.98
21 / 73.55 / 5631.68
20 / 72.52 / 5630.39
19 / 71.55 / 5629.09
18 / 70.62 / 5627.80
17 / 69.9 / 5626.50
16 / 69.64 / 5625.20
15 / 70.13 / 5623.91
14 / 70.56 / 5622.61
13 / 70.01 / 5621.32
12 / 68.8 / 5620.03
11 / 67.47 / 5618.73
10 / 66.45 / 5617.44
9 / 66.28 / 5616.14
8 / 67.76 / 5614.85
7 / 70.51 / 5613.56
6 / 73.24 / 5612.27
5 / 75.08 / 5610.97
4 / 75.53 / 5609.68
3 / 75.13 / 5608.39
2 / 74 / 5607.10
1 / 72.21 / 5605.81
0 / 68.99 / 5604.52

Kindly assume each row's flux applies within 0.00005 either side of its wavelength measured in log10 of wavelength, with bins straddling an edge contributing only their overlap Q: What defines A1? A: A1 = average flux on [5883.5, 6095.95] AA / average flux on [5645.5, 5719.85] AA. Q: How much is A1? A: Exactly 1.02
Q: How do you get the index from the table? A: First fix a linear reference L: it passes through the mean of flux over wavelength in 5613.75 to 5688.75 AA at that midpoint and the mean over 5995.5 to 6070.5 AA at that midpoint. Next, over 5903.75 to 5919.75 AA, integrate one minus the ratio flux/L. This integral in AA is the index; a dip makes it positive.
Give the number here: 2.5 AA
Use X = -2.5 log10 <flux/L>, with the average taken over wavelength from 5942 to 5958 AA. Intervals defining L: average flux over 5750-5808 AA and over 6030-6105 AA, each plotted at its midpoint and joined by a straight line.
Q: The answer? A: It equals 0.11 mag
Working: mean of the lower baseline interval 84.2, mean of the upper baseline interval 88.4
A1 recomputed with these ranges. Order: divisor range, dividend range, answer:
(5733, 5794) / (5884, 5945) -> 0.75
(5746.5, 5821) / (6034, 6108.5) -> 1.05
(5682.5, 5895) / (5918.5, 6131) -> 1.06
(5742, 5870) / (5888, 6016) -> 0.87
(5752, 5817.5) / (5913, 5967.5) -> 0.91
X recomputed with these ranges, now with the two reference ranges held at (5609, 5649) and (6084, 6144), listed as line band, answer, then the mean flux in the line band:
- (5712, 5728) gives -0.08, 80.3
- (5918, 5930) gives 0.10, 73.6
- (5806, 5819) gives -0.10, 84.8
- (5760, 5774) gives -0.09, 82.5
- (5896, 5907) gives 0.48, 51.5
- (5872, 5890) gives 0.36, 57.3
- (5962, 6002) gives 0.04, 79.6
